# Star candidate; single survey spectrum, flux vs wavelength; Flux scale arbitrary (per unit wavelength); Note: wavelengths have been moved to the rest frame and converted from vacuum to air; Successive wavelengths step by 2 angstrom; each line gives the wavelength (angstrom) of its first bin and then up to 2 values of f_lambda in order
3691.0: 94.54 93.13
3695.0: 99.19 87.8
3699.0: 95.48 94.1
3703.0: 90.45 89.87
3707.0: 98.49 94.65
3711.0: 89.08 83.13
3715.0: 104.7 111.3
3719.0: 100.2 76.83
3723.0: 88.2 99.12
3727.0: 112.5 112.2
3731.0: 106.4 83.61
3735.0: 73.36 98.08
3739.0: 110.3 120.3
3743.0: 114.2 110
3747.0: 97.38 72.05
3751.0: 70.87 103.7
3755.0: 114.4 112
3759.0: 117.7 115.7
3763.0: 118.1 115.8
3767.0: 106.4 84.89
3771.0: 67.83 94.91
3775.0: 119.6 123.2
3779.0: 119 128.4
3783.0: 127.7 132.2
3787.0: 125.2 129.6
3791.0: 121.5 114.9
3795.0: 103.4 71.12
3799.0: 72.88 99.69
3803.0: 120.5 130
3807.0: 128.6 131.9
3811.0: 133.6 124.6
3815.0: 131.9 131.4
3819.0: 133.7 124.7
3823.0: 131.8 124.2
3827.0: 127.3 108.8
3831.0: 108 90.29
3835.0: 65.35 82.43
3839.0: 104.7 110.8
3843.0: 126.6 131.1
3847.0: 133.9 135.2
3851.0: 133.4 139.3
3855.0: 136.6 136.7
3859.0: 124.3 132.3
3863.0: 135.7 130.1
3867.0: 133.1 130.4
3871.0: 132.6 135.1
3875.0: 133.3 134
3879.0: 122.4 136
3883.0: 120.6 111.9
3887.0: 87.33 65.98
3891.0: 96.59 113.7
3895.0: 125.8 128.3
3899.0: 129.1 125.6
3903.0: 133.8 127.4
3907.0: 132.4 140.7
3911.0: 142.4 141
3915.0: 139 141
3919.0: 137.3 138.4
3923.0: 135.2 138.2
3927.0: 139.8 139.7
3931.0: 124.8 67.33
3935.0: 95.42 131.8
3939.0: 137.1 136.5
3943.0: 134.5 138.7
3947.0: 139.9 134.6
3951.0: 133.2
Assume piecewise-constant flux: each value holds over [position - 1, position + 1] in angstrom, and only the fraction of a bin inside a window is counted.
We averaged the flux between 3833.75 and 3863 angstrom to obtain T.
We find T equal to 121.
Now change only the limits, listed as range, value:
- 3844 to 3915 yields 127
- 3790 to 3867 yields 119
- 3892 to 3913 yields 130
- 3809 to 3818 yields 131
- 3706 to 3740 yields 96.6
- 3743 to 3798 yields 108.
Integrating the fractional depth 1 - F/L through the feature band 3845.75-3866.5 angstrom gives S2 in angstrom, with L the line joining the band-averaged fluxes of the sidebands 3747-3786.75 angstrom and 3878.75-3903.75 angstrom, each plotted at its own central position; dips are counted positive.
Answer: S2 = -3.9 angstrom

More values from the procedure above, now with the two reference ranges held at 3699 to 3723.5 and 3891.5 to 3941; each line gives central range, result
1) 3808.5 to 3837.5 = -1.08 angstrom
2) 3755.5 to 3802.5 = -2.03 angstrom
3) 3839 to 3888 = -3.28 angstrom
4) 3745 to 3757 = 0.67 angstrom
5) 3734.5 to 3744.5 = -0.66 angstrom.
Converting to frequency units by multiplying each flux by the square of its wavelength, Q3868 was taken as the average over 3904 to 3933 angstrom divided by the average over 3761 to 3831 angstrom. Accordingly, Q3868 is 1.23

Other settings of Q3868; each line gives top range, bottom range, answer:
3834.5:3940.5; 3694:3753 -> 1.42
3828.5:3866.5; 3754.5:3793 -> 1.09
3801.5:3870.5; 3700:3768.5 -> 1.30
